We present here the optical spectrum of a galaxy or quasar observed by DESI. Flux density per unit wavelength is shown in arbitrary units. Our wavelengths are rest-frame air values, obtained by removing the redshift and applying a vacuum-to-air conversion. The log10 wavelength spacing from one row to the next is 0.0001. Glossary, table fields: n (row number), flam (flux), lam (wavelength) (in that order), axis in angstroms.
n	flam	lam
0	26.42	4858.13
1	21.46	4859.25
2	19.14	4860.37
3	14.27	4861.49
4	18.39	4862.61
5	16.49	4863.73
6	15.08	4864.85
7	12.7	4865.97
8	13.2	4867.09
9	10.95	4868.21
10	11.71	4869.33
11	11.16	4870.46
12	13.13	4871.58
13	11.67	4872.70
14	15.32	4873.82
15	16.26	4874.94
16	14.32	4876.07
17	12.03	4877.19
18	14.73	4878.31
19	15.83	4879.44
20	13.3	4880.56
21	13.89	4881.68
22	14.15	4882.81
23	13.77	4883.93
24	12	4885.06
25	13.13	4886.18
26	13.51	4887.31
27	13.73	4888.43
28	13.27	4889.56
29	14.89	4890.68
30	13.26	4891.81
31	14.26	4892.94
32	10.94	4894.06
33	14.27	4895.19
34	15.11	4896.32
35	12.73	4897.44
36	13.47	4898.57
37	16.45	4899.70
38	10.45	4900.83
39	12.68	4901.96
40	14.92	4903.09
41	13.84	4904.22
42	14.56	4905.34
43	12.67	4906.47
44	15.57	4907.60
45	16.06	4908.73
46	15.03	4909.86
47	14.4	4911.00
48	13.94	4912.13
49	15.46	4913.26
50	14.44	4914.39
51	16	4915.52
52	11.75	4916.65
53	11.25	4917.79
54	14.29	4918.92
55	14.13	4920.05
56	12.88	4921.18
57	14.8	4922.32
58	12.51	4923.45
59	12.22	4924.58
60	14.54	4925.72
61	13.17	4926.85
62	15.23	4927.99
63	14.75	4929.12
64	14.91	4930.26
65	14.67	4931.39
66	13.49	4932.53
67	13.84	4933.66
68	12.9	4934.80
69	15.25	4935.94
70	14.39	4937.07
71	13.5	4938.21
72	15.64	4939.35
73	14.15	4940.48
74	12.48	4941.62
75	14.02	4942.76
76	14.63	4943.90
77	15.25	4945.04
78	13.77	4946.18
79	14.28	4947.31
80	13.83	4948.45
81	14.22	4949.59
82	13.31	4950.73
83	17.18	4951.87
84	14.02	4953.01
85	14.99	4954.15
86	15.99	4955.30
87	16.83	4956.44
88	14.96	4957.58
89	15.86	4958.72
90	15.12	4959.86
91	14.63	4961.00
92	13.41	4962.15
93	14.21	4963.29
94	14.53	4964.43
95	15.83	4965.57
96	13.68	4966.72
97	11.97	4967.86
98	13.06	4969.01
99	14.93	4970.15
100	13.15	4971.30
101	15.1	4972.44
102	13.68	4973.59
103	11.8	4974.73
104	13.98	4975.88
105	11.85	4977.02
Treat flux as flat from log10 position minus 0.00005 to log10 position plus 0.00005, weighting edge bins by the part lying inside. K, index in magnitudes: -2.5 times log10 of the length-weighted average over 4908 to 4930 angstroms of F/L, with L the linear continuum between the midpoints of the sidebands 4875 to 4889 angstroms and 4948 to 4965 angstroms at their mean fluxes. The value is 0.020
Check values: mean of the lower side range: 13.8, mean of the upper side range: 14.9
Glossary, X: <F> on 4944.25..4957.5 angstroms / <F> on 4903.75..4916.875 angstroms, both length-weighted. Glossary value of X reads 1.02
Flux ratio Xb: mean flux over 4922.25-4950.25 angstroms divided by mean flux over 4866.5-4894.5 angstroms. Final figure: 1.1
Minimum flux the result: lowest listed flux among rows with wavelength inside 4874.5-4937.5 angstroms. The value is 10.45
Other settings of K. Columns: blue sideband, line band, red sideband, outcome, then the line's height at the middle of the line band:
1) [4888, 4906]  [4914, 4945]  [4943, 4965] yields 0.03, 14.3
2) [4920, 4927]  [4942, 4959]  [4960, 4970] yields -0.08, 13.8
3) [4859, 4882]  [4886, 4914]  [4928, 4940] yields 0.03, 14.4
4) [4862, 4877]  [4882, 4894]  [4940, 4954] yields 0.04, 13.9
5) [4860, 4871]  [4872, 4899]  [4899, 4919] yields 0.03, 14.2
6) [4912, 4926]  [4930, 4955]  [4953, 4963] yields 0.02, 14.5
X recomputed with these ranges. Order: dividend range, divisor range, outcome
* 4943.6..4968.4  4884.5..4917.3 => 1.06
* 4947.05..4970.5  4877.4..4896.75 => 1.06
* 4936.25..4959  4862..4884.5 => 1.05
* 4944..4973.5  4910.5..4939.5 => 1.04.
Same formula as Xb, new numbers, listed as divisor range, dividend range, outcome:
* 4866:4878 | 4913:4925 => 1.05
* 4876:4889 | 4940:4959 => 1.07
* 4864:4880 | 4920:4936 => 1.03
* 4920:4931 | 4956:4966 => 1.08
